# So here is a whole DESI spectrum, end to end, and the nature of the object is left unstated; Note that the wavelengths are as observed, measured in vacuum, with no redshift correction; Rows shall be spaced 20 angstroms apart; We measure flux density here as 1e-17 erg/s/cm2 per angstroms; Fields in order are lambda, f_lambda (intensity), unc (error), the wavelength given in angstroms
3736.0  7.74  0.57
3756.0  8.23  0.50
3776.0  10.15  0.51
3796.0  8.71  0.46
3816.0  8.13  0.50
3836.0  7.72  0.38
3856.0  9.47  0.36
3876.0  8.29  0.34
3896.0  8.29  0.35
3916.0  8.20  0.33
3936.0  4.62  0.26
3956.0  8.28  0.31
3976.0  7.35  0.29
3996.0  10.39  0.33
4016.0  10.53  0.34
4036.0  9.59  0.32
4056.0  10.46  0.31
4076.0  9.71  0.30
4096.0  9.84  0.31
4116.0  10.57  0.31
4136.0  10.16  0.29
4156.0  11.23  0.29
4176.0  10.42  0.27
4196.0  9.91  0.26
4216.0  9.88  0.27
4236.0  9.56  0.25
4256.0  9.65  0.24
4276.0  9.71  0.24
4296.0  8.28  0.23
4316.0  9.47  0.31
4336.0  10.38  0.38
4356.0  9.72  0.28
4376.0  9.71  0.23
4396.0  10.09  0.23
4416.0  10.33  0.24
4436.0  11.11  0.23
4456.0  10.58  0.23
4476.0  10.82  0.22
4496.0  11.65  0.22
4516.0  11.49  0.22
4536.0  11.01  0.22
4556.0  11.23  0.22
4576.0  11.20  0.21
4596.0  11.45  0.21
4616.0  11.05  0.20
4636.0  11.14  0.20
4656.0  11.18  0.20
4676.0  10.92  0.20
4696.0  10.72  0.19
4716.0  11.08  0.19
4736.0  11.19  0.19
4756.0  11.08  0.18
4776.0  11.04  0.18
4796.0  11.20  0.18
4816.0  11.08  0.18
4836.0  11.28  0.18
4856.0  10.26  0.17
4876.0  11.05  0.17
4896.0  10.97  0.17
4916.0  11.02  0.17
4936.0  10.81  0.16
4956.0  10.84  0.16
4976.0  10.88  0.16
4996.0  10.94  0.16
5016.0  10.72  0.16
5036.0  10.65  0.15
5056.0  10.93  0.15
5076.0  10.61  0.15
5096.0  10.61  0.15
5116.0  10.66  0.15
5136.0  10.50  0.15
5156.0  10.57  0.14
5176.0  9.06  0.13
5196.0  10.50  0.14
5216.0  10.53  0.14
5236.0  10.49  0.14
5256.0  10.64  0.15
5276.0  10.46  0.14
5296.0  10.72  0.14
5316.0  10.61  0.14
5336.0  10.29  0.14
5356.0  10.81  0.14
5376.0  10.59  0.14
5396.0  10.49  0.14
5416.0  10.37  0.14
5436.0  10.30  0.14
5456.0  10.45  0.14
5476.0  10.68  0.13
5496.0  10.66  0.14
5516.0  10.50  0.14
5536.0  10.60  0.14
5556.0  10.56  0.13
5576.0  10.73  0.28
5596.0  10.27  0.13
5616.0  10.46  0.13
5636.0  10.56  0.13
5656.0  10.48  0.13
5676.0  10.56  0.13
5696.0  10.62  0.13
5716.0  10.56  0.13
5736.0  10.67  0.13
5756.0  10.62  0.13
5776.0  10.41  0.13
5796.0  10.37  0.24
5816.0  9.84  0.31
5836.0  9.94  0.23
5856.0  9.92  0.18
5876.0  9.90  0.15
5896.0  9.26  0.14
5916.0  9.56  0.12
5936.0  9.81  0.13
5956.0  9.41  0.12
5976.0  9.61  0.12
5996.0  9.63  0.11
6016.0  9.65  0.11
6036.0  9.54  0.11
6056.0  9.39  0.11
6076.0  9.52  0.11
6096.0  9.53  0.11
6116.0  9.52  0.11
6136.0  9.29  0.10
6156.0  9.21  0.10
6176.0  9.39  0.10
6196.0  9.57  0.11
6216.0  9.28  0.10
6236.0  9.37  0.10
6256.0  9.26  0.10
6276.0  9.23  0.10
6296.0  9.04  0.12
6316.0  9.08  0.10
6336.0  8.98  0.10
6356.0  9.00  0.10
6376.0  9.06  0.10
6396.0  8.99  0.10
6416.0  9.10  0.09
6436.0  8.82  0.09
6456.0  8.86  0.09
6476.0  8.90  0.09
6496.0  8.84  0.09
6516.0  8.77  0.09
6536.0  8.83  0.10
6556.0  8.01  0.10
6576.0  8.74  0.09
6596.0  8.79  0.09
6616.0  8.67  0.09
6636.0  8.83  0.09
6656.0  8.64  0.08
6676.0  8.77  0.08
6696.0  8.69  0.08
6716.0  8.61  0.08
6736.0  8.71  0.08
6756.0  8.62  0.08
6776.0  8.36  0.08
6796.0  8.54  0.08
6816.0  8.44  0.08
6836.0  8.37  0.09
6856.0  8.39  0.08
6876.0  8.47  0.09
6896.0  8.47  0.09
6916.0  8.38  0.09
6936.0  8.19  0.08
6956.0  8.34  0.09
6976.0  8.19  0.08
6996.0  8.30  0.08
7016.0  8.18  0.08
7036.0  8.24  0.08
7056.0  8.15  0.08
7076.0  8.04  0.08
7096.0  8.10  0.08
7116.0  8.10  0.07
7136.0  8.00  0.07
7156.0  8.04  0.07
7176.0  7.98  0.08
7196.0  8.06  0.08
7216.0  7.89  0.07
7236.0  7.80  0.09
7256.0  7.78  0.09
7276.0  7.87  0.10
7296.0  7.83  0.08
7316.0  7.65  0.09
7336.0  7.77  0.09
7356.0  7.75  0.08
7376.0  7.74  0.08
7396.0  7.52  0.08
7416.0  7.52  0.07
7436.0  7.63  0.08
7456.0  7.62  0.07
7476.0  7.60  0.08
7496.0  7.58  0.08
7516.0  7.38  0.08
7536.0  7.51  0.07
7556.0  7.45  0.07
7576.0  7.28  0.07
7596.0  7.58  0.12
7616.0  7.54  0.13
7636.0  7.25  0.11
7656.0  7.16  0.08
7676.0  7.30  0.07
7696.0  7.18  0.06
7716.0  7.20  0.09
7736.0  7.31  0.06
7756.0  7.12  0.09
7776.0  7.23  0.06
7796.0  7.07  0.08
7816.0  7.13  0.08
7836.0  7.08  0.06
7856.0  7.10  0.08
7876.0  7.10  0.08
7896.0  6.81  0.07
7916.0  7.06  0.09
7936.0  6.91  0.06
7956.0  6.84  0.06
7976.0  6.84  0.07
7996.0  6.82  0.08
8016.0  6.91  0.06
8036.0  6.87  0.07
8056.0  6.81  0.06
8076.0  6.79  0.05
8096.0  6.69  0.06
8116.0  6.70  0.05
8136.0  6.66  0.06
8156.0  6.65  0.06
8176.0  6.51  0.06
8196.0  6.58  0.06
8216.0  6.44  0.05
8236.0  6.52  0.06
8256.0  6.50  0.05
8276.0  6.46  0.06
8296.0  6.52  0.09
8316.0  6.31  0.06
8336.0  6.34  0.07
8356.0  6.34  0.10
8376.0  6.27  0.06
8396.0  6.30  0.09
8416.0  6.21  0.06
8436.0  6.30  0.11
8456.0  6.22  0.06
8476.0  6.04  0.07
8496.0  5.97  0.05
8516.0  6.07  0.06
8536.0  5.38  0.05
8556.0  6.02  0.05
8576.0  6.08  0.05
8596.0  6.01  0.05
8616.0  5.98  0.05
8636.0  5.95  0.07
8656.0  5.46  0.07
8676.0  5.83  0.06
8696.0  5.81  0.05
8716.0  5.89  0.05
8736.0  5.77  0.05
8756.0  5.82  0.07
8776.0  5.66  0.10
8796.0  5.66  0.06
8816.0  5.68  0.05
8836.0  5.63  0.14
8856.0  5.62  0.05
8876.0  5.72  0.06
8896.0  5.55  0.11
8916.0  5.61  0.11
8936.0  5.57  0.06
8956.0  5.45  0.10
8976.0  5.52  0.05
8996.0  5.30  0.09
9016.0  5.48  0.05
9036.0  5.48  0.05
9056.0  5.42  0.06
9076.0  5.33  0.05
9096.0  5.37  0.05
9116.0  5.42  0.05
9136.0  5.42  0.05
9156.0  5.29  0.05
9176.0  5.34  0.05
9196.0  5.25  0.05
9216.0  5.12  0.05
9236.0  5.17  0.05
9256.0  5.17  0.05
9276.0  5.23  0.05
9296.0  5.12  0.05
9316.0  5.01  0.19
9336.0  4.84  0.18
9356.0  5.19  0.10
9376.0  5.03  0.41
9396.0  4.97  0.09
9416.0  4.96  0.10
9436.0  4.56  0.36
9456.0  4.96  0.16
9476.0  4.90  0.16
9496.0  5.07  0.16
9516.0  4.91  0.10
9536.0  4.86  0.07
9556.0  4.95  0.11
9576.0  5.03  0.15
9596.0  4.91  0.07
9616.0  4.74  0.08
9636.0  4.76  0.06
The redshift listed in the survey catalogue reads 0.000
